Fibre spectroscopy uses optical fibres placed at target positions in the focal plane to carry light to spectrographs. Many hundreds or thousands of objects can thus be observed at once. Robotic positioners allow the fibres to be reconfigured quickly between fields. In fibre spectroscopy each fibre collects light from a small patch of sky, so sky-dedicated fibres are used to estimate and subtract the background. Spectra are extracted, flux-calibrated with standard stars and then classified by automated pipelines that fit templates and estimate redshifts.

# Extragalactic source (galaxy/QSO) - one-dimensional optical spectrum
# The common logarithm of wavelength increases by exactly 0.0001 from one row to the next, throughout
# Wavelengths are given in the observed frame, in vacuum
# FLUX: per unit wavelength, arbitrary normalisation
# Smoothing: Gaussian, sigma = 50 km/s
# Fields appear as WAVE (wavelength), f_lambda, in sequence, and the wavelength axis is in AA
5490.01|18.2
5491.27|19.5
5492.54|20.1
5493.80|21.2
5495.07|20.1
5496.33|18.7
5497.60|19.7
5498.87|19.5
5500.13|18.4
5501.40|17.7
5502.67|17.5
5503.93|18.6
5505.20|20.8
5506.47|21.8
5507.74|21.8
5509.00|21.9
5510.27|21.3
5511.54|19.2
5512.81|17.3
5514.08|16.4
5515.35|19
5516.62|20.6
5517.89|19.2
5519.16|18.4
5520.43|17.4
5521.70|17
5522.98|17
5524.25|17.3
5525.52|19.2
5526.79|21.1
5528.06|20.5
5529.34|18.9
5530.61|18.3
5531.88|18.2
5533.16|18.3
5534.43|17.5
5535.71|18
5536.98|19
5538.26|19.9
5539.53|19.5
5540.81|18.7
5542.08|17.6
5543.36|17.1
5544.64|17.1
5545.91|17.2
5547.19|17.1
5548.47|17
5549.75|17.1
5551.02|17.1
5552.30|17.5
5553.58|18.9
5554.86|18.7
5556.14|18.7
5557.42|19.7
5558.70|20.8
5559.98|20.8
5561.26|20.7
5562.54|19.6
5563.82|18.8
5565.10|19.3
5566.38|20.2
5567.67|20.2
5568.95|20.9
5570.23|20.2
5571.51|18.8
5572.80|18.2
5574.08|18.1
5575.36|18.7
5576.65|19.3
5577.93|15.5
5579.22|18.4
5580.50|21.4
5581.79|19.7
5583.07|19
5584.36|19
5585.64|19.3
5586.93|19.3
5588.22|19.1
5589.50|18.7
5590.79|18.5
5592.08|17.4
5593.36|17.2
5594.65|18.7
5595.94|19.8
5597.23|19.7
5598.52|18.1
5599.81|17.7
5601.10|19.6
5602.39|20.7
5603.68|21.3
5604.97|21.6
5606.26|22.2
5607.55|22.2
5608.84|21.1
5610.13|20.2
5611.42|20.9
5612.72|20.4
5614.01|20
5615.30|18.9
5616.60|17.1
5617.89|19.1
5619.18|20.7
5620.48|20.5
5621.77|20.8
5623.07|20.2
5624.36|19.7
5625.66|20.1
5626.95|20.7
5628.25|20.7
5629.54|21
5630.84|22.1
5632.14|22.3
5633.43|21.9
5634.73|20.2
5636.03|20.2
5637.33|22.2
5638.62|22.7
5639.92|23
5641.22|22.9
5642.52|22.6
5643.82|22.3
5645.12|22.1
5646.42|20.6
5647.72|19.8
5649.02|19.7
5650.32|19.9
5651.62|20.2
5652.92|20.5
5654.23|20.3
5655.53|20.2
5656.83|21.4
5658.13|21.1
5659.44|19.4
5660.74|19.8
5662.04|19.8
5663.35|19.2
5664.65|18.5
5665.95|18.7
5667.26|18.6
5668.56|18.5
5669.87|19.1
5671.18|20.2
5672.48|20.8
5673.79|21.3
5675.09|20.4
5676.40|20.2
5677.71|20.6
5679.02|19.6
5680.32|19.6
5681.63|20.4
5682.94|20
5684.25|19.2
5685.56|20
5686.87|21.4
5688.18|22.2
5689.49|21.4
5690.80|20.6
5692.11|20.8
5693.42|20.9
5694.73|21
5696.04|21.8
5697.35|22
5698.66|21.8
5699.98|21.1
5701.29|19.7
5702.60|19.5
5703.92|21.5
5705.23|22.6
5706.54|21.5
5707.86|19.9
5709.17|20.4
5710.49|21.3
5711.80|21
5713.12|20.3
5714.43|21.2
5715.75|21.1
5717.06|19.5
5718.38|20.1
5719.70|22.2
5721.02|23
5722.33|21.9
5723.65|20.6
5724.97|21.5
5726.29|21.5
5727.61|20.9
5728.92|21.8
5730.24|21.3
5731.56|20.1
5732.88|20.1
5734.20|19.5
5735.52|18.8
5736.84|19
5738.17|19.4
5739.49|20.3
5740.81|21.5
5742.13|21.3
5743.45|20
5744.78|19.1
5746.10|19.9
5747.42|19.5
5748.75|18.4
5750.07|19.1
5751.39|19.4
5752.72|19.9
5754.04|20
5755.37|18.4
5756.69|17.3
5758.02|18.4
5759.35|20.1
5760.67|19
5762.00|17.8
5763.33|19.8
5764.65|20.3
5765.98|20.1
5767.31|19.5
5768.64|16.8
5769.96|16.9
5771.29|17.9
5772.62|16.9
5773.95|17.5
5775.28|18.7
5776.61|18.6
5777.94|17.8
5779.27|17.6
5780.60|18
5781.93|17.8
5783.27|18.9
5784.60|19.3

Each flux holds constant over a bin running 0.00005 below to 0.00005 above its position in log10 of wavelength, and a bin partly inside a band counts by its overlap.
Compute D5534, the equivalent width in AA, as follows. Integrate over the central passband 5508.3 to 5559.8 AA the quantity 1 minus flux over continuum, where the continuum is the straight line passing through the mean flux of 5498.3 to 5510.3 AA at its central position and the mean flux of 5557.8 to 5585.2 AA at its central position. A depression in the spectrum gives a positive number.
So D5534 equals 2.96 AA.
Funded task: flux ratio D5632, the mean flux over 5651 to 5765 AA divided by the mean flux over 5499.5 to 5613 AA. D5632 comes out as 1.06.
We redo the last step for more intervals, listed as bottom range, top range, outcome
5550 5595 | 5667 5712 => 1.08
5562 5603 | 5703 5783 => 1.04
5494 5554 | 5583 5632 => 1.06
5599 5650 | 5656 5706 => 0.98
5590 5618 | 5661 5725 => 1.05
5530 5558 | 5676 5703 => 1.14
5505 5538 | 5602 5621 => 1.07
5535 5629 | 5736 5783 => 0.98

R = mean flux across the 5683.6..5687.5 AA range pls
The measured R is 20.2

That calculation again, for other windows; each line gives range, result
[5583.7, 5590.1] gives 19.1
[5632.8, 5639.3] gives 21.4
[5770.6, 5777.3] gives 17.9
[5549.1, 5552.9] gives 17.2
